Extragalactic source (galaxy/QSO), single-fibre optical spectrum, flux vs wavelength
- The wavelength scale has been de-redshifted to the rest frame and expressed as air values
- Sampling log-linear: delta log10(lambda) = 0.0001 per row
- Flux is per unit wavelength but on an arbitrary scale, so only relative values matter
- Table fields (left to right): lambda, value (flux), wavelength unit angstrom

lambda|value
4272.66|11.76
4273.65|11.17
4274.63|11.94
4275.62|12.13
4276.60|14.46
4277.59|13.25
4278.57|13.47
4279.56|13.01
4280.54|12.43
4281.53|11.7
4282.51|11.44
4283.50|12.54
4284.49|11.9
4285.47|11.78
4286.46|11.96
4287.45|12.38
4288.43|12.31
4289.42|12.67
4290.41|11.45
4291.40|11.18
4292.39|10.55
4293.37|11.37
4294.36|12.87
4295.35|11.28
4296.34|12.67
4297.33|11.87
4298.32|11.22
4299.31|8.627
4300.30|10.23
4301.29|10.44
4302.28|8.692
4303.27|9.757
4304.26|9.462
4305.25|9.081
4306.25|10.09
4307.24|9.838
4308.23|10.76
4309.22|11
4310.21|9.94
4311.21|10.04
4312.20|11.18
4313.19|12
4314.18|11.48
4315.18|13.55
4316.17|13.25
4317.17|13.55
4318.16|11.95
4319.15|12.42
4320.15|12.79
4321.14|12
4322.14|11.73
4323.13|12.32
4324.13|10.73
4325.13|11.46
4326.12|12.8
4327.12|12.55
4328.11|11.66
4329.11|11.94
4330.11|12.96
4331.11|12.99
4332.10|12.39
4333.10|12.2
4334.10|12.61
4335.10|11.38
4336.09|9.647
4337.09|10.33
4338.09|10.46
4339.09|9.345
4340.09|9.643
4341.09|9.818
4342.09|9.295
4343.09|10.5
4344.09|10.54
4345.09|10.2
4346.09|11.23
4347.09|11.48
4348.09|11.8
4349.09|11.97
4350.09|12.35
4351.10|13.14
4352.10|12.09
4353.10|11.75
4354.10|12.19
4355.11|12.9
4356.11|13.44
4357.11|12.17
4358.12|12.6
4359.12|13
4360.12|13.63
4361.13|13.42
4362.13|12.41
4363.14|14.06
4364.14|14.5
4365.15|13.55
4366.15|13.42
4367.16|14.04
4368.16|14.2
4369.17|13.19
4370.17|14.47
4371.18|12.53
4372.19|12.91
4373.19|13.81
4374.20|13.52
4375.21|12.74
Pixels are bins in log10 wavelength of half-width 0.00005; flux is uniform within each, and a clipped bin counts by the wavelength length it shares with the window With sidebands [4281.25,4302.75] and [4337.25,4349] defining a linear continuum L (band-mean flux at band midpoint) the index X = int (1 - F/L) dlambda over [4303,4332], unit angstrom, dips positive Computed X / -1.8 angstrom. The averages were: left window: 11.4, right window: 10.4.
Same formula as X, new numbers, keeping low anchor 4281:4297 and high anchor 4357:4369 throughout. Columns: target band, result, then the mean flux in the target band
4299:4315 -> 2.6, 10.2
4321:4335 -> 0.6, 12.1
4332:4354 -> 3.3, 11.1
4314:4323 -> 0.0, 12.6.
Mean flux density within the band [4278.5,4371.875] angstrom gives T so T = 11.8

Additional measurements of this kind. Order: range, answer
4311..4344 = 11.6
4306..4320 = 11.6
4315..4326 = 12.3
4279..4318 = 11.3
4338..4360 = 11.5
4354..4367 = 13.2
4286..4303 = 11.3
